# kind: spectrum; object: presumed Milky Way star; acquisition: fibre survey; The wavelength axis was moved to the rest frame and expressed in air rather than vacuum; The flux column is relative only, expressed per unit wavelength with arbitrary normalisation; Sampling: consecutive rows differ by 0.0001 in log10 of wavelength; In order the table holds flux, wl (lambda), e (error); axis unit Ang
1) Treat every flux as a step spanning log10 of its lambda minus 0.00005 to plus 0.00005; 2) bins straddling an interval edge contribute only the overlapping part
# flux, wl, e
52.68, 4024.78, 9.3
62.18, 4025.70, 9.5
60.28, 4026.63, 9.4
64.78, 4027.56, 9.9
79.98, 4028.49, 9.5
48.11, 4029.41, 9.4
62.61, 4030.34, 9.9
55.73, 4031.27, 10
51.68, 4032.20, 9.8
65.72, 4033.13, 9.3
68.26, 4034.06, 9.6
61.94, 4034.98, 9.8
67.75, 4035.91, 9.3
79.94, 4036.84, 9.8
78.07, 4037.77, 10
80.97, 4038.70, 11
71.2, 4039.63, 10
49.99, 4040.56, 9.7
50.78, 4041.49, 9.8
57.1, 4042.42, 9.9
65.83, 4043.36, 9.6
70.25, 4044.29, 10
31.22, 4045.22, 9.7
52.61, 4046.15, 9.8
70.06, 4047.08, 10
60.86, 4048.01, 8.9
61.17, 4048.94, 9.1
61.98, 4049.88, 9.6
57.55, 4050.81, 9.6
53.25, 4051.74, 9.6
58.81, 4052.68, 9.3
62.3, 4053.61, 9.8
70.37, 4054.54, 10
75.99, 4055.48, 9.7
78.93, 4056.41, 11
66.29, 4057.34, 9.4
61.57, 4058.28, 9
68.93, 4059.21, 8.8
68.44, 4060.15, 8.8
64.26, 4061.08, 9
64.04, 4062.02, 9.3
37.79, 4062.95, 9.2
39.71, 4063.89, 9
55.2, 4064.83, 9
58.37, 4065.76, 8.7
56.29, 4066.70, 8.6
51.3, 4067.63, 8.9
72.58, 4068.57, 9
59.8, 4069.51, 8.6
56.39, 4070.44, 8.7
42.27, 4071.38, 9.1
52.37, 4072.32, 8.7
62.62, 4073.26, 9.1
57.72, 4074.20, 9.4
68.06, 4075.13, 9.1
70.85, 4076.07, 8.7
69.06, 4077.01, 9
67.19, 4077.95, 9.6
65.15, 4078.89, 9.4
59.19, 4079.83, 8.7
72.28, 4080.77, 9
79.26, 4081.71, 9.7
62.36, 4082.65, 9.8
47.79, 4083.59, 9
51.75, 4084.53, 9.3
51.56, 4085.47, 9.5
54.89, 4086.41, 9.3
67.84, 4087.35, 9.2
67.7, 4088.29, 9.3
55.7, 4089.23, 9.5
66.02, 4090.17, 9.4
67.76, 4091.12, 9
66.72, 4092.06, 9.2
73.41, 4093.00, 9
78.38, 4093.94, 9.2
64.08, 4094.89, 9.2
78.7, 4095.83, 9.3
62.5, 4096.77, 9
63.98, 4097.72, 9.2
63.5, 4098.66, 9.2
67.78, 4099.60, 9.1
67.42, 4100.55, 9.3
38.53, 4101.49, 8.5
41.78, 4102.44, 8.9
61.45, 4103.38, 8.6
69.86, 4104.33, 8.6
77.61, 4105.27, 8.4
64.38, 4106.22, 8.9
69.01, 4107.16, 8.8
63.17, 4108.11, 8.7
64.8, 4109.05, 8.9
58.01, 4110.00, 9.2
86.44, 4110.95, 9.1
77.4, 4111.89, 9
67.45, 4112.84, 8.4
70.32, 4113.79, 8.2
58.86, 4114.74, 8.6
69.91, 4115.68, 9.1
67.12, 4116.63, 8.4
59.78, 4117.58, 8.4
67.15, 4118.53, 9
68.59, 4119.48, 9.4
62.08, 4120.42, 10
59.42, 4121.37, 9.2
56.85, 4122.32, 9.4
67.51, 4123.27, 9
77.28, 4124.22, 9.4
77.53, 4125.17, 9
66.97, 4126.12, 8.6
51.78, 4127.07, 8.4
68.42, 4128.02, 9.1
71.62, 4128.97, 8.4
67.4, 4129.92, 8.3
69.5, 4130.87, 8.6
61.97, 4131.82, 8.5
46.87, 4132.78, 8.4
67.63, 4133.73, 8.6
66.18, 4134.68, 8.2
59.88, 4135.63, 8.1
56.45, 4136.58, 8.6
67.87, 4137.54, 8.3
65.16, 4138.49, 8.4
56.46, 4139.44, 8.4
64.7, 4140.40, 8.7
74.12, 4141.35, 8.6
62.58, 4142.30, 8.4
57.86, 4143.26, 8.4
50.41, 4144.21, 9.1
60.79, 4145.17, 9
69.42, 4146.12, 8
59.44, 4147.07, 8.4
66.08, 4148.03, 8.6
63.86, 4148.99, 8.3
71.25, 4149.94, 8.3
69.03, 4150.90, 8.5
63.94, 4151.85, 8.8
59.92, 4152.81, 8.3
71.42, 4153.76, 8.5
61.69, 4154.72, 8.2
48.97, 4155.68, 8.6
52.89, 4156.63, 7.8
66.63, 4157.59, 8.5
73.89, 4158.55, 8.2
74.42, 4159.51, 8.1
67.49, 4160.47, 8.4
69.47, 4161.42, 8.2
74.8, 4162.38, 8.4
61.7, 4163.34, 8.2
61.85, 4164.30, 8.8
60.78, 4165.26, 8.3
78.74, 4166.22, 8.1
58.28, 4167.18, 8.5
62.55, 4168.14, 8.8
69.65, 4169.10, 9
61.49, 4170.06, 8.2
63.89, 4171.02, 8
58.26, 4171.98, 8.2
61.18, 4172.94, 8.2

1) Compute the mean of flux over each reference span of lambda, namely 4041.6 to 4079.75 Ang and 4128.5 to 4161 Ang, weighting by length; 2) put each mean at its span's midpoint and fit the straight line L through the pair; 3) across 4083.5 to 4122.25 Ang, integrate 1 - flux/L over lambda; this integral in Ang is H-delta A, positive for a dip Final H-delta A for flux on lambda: -1.5 Ang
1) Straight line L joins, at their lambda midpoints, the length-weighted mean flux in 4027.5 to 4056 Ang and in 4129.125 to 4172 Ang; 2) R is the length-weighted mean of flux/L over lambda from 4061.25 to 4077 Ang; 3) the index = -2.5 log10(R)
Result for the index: 0.11 mag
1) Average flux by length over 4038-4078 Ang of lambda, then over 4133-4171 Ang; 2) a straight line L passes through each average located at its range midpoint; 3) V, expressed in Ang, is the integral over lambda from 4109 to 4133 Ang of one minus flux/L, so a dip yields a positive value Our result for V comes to -1.27 Ang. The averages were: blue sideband 60.8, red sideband 64.2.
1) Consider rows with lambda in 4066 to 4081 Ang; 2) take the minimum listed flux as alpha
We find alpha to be 42.27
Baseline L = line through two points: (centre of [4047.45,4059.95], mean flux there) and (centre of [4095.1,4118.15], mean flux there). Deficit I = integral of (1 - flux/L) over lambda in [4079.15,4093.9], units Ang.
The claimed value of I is 0.4 Ang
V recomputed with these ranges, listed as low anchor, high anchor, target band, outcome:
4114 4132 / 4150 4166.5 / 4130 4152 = 0.9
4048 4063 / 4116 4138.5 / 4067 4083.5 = 0.4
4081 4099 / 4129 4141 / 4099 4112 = -0.1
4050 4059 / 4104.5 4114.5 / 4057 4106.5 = 4.0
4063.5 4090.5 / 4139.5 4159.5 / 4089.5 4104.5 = -0.8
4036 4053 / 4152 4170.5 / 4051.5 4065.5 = 0.1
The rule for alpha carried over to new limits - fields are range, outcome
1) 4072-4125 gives 38.53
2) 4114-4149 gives 46.87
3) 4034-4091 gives 31.22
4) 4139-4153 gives 50.41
